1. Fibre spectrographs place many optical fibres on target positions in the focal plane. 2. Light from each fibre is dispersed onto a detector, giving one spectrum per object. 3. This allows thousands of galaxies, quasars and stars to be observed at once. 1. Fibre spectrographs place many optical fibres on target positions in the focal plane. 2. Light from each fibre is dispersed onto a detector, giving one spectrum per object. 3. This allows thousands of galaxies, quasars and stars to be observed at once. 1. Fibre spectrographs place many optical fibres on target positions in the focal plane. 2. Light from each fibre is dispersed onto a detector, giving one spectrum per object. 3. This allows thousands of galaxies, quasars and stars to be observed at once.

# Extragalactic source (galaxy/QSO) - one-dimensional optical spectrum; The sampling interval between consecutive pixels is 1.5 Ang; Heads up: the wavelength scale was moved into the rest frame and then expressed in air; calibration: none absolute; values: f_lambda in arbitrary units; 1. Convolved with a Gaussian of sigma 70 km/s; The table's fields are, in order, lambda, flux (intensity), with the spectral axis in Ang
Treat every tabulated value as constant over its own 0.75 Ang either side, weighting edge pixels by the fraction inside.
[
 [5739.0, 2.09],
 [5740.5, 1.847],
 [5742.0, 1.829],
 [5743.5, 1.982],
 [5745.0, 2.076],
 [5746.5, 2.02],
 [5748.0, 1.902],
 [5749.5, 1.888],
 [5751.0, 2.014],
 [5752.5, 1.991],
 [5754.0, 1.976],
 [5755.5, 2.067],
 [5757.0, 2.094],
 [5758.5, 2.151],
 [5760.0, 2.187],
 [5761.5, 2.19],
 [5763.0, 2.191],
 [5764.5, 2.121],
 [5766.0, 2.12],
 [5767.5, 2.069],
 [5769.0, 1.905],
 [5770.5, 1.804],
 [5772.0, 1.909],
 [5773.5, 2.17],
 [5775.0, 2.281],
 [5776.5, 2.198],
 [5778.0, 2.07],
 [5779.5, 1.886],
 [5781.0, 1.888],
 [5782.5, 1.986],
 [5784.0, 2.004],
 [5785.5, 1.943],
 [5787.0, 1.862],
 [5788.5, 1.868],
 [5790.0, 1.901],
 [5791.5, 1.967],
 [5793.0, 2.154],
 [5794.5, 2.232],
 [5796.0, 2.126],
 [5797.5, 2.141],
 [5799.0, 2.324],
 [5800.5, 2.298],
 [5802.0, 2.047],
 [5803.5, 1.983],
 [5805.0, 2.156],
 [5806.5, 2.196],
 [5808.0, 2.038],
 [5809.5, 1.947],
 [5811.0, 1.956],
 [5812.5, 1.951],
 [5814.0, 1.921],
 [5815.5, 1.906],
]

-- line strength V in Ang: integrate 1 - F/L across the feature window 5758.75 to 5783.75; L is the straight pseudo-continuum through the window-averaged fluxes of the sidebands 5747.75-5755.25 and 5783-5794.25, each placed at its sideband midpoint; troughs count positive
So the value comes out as -1.19 Ang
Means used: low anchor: 1.97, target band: 2.06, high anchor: 1.97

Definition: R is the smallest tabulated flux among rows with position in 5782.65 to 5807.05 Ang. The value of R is 1.862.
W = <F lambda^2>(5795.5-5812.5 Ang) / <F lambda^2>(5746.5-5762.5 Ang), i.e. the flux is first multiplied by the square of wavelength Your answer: 1.04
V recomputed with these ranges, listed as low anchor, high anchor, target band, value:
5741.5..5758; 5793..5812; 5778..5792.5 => 1.0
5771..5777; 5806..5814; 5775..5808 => 0.0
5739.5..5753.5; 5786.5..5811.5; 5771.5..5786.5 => 0.0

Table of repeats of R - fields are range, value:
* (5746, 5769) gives 1.888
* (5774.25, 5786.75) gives 1.886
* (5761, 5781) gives 1.804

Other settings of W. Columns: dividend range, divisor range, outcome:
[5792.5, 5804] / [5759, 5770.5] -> 1.05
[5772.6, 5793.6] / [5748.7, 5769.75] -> 0.98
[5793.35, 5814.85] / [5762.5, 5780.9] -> 1.03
